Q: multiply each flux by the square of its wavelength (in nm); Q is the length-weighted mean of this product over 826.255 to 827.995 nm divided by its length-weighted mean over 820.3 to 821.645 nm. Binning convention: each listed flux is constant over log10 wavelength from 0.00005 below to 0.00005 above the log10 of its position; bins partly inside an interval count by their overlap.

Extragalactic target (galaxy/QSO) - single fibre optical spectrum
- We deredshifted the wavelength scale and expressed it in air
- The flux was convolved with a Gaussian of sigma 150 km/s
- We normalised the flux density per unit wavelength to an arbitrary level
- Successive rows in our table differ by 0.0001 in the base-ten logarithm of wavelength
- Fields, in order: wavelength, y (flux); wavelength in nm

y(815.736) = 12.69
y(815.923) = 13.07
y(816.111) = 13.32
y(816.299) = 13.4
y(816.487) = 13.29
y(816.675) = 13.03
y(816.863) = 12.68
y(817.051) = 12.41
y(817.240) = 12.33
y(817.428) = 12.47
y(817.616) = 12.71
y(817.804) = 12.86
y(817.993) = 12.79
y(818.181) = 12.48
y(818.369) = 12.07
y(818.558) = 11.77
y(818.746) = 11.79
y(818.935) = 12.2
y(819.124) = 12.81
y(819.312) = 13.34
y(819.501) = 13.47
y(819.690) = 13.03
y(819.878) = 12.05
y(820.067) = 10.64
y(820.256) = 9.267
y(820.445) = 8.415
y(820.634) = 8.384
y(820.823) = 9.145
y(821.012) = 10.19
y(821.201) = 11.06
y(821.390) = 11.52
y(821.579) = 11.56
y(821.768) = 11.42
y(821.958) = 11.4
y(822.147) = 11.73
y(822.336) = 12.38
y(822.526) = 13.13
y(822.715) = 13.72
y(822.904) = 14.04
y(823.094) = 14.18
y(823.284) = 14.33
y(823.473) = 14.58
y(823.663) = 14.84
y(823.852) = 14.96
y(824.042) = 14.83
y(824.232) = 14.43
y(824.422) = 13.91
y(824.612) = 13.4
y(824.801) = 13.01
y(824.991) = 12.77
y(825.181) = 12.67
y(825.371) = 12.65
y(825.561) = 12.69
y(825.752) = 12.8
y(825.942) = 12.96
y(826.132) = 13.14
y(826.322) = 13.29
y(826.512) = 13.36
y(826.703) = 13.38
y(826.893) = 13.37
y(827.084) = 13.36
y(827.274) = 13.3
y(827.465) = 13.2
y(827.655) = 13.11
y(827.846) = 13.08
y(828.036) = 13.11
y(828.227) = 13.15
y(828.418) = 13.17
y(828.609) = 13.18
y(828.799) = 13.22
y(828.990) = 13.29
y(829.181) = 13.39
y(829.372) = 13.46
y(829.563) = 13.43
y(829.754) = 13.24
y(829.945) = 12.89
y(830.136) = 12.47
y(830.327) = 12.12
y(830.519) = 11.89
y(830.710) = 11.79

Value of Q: 1.35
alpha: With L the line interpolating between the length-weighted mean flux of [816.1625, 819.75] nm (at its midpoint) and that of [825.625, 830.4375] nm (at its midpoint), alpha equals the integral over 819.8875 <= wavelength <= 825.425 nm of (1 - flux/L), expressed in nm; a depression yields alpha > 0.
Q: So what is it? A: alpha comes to 0.23 nm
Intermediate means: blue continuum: 12.7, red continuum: 13.1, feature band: 12.4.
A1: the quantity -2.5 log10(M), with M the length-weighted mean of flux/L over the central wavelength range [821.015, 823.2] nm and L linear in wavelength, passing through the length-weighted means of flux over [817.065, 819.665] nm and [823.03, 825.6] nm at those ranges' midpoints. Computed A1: 0.09 mag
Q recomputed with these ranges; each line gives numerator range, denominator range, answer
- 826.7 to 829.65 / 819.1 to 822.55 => 1.20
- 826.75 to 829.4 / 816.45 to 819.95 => 1.08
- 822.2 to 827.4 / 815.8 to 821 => 1.14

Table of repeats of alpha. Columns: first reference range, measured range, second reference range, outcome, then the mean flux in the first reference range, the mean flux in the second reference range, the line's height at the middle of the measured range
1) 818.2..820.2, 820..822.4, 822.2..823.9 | 0.48 nm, 12.3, 13.9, 13.1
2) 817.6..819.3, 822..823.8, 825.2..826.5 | -0.13 nm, 12.4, 12.9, 12.7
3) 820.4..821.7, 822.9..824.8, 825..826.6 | -0.41 nm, 10.1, 12.9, 11.8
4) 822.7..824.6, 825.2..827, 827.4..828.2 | 0.08 nm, 14.4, 13.1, 13.6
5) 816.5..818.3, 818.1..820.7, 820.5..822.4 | 0.04 nm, 12.7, 10.8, 11.7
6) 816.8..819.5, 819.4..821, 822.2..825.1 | 0.30 nm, 12.5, 13.9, 13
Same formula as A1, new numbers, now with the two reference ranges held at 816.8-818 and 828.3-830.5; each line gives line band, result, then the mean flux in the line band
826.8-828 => -0.02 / 13.2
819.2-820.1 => 0.00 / 12.6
